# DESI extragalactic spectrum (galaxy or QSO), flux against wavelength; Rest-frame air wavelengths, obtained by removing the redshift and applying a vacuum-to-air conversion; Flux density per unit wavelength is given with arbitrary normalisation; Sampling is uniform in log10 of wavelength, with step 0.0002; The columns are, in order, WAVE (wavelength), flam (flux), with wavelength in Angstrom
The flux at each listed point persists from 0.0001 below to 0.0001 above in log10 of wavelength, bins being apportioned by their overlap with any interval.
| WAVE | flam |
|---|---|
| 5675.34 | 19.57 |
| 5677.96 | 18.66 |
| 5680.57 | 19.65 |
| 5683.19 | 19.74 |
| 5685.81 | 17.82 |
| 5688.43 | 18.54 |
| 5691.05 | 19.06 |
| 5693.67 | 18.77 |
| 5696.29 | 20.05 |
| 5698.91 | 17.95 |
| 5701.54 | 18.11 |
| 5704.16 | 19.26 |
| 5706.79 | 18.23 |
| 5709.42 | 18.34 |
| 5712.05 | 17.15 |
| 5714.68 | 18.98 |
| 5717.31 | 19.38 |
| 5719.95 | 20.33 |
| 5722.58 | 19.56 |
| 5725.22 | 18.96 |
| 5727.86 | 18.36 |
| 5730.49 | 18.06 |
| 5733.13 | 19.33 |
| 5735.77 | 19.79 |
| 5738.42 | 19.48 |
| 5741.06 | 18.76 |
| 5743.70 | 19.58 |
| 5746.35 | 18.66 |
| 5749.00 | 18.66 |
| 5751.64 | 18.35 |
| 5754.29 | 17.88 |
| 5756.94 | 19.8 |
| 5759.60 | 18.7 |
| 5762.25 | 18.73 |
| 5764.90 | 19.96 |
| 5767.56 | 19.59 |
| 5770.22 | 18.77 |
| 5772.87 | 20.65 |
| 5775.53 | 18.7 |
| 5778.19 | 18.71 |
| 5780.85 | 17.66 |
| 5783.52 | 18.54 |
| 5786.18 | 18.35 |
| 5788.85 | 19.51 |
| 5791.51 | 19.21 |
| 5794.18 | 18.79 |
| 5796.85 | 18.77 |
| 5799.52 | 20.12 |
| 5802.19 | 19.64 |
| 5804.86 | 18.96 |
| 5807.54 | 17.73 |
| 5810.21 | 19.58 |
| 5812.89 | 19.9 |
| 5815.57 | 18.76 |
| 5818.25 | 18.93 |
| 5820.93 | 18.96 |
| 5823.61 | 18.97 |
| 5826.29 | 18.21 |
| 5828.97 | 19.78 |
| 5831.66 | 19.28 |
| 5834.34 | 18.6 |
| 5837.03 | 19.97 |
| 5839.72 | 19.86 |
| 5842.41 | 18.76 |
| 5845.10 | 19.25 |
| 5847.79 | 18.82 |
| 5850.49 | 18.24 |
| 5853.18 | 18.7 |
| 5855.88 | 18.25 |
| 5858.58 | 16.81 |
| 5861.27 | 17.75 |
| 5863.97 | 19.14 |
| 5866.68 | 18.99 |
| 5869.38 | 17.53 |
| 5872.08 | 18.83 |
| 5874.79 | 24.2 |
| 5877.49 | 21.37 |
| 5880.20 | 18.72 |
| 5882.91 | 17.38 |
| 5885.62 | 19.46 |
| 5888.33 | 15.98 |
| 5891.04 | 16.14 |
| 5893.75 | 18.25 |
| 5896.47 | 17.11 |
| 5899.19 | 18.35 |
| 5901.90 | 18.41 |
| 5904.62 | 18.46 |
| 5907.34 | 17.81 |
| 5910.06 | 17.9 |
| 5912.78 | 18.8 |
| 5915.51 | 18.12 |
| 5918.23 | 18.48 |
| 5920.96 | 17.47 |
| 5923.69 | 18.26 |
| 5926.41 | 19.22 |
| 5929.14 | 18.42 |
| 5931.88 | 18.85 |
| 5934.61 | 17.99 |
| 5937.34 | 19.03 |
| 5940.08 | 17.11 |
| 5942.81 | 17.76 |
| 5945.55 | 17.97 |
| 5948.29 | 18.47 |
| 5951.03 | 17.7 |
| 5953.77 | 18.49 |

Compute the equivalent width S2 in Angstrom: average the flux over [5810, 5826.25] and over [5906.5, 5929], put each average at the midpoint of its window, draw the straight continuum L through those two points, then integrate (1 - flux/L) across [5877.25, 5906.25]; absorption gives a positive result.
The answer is 0.7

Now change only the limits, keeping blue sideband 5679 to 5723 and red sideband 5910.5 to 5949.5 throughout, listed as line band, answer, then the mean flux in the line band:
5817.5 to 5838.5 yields -0.64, 19.1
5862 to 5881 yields -1.41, 19.8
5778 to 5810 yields -0.41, 18.9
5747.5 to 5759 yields 0.03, 18.7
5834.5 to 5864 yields -0.29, 18.7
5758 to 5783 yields -0.48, 19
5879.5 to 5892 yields 0.59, 17.5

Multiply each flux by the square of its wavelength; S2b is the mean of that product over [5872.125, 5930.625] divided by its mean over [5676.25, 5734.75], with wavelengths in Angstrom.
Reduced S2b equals 1.05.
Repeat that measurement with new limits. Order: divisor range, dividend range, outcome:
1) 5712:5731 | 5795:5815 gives 1.04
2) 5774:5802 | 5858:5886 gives 1.04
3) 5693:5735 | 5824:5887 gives 1.06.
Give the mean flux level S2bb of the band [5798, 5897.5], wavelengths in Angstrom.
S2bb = 18.8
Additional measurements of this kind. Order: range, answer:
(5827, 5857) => 19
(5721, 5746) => 19.1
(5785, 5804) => 19.2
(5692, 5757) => 18.9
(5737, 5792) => 19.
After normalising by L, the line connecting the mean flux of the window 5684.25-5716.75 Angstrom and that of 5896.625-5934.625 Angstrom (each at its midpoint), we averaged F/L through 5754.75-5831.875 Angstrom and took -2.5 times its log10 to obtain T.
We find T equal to -0.036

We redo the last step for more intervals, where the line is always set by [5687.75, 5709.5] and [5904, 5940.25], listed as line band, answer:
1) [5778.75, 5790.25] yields 0.00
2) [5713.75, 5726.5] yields -0.04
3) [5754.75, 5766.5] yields -0.03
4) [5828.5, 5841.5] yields -0.06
